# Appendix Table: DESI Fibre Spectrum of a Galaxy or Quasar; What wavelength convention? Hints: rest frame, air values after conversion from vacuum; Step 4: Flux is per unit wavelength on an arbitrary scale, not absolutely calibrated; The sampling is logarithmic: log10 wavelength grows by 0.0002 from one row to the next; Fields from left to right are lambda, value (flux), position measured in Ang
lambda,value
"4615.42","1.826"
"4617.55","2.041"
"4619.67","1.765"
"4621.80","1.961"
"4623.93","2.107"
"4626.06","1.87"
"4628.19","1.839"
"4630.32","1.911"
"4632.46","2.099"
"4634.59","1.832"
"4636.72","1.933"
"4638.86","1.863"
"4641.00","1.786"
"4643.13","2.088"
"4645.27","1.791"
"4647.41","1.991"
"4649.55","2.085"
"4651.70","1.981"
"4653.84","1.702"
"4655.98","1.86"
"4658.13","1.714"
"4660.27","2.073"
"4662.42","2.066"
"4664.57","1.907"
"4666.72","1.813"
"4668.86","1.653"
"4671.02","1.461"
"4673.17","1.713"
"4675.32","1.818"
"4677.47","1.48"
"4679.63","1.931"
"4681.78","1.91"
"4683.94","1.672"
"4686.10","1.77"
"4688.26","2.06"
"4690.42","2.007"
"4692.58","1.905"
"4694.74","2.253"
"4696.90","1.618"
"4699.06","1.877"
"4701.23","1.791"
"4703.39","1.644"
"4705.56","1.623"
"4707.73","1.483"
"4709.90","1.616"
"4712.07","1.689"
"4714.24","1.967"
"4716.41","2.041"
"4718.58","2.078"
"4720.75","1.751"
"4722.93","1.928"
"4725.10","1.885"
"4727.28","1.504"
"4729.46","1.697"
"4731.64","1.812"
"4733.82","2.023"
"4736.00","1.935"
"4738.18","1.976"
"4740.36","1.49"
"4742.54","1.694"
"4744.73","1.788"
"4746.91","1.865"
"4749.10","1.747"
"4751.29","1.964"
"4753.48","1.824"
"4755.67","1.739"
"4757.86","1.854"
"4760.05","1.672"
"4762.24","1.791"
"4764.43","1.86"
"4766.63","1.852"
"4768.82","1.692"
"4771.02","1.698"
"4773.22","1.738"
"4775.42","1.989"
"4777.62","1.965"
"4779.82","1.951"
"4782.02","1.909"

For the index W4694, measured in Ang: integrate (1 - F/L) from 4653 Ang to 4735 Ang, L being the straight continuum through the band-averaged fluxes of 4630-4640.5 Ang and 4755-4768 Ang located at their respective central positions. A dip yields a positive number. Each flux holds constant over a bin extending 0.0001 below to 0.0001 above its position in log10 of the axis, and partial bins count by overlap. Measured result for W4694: 2.2 Ang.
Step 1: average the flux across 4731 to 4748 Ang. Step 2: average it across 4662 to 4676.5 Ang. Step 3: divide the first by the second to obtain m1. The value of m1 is 1.04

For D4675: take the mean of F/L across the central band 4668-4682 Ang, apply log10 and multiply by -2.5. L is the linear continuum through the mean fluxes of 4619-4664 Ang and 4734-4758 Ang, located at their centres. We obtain 0.11 mag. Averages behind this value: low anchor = 1.92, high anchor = 1.81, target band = 1.7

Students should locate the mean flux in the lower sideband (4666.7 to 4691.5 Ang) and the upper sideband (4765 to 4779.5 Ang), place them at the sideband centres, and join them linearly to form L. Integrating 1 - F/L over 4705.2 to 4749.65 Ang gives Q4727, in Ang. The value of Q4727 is 0.2 Ang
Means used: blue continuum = 1.77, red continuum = 1.83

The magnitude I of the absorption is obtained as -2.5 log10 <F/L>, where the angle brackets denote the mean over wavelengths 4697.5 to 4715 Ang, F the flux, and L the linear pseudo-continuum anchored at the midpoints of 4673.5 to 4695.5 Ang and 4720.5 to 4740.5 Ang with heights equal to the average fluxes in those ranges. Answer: 0.09 mag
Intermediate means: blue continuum 1.87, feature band 1.7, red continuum 1.82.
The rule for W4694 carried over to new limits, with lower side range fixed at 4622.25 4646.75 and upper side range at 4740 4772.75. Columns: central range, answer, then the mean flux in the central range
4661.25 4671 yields 0.34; 1.82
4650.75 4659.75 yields 0.33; 1.83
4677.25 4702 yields -0.20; 1.87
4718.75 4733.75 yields 0.09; 1.8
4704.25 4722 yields 0.44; 1.78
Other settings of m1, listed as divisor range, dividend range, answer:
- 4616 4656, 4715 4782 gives 0.95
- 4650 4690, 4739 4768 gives 0.98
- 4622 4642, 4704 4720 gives 0.93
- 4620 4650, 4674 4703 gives 0.96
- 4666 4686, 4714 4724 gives 1.14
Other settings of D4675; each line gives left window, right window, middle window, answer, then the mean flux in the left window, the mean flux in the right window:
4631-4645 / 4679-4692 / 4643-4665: -0.01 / 1.92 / 1.89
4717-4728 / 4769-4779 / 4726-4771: 0.03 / 1.85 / 1.83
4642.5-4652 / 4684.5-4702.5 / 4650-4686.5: 0.08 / 1.98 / 1.9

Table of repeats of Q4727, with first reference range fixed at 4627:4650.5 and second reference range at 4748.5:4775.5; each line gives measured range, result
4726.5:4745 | 0.52 Ang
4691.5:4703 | -0.05 Ang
